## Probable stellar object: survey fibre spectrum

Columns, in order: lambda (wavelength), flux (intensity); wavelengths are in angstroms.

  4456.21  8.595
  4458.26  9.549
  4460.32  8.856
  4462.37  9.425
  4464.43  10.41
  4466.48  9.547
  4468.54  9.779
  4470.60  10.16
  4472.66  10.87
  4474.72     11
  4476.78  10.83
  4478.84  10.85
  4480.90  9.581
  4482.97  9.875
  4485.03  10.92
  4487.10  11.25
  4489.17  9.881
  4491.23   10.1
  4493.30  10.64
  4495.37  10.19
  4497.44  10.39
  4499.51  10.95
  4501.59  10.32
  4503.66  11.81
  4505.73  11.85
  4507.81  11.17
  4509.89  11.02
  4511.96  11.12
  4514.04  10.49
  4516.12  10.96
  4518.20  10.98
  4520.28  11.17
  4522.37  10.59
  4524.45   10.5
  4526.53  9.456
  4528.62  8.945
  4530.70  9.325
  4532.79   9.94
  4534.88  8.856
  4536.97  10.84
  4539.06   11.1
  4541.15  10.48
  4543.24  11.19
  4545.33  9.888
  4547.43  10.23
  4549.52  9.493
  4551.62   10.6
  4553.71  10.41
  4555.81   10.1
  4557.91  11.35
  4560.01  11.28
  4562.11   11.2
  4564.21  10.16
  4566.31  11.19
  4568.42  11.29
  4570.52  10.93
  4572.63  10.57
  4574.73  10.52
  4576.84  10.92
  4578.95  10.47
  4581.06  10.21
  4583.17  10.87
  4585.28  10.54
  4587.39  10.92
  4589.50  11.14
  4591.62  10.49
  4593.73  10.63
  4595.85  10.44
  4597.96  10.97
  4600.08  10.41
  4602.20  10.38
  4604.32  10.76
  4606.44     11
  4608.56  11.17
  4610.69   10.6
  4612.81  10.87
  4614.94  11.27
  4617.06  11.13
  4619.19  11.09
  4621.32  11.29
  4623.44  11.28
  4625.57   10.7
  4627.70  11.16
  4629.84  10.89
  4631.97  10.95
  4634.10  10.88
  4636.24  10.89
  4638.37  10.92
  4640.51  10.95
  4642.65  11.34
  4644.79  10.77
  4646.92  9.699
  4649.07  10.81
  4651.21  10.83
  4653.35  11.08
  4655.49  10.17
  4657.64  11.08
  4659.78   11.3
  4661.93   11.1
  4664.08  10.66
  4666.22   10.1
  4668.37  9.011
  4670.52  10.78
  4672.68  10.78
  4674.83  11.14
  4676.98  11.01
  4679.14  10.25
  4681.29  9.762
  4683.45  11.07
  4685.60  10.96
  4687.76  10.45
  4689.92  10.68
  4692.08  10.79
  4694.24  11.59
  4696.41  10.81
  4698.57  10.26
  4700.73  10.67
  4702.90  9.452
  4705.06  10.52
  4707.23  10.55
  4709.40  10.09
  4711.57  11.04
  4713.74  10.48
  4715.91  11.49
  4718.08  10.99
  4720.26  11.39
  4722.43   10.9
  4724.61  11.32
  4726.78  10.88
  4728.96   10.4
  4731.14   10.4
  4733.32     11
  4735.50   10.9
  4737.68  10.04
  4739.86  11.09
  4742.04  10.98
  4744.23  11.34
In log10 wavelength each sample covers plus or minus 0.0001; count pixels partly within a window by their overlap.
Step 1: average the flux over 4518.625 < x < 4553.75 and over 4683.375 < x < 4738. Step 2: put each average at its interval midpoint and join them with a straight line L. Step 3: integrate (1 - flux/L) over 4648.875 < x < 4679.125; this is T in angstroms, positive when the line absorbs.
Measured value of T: -0.3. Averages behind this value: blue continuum 10.2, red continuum 10.7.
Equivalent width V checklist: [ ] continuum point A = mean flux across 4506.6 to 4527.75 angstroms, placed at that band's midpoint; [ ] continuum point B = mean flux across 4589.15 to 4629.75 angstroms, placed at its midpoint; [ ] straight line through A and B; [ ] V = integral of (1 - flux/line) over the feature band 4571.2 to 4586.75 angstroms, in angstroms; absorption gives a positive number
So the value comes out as 0.3 angstroms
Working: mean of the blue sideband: 10.7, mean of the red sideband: 10.9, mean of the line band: 10.6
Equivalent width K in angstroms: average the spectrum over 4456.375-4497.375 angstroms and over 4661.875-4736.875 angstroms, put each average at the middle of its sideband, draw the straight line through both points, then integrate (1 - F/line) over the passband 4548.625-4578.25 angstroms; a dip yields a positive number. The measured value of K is -1.0 angstroms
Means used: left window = 10.2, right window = 10.7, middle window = 10.7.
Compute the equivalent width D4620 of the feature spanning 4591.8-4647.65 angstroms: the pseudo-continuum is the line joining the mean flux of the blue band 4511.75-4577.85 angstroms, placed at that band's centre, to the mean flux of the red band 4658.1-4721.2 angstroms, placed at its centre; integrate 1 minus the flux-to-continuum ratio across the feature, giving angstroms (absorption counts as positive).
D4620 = -1.5 angstroms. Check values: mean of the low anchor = 10.5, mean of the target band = 10.9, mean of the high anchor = 10.7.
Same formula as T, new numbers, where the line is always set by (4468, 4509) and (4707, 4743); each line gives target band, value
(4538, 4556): 0.5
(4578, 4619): -0.1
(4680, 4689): 0.2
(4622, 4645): -0.5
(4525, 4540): 1.2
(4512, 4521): -0.2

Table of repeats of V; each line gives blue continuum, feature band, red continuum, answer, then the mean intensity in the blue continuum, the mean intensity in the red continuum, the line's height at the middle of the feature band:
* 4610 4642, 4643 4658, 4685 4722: 0.36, 11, 10.7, 10.9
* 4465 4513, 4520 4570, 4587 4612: 1.33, 10.6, 10.7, 10.7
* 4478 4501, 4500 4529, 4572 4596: -0.86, 10.4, 10.7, 10.5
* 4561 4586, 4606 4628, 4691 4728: -0.60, 10.7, 10.8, 10.8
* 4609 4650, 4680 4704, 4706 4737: 0.60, 10.9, 10.8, 10.9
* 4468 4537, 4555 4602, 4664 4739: -0.90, 10.5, 10.6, 10.5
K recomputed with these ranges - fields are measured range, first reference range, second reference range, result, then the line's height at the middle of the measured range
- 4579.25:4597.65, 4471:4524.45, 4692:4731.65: 0.14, 10.7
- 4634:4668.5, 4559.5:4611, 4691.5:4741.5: 0.10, 10.8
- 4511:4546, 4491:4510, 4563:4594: 1.52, 10.8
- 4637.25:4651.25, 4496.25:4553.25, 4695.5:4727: -0.15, 10.6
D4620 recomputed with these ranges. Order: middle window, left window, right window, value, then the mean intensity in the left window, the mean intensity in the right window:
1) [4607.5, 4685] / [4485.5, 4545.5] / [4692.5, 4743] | -0.89 angstroms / 10.5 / 10.8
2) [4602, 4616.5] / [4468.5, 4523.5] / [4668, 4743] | -0.27 angstroms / 10.7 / 10.7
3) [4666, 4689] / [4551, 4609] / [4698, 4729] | 0.48 angstroms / 10.7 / 10.7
